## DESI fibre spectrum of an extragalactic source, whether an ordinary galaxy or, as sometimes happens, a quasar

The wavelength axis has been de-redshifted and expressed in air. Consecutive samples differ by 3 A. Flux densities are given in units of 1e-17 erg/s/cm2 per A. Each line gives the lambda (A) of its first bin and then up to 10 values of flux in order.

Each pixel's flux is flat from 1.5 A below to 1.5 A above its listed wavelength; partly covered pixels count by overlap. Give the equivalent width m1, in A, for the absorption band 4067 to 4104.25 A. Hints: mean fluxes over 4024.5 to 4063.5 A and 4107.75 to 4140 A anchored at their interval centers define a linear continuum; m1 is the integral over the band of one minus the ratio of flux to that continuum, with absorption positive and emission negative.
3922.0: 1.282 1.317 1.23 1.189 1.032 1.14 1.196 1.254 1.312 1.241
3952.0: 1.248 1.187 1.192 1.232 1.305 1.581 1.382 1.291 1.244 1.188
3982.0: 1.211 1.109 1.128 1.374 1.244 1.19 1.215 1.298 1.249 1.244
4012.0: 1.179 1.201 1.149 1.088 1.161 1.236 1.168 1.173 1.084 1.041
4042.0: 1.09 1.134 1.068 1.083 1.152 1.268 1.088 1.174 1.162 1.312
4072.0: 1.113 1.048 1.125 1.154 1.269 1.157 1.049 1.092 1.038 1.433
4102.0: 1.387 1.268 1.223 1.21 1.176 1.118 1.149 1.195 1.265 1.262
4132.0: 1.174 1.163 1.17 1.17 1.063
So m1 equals -0.61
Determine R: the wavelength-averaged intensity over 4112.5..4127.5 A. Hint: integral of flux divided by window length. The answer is 1.18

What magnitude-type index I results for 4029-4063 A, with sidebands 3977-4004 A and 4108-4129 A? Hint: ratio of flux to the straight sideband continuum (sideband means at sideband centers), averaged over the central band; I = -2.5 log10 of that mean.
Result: 0.08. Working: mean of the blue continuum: 1.22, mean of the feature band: 1.12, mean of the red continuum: 1.19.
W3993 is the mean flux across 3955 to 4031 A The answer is 1.23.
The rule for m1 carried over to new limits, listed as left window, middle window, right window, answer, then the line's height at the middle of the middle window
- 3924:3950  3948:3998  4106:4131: -2.01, 1.21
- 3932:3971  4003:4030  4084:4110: 0.87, 1.23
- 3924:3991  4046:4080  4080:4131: 1.92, 1.21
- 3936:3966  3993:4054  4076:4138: 2.69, 1.22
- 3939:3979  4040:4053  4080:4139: 1.46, 1.23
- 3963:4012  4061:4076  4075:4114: 0.59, 1.21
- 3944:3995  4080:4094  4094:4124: 0.91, 1.23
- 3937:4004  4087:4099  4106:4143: 0.83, 1.2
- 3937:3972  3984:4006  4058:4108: 0.37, 1.25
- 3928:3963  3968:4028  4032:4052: -4.03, 1.14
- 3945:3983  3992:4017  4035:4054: -0.97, 1.18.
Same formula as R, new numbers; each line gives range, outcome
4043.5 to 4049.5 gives 1.1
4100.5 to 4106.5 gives 1.33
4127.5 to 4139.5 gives 1.19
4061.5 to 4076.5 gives 1.16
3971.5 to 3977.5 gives 1.27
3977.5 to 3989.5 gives 1.16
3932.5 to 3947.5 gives 1.19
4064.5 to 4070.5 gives 1.24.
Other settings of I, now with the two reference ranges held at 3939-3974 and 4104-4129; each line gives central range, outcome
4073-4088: 0.07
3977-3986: 0.09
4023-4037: 0.07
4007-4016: 0.04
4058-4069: 0.05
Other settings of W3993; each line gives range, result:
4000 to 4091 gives 1.16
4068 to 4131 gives 1.19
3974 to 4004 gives 1.22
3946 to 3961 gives 1.23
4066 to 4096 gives 1.14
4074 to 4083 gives 1.12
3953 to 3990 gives 1.26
